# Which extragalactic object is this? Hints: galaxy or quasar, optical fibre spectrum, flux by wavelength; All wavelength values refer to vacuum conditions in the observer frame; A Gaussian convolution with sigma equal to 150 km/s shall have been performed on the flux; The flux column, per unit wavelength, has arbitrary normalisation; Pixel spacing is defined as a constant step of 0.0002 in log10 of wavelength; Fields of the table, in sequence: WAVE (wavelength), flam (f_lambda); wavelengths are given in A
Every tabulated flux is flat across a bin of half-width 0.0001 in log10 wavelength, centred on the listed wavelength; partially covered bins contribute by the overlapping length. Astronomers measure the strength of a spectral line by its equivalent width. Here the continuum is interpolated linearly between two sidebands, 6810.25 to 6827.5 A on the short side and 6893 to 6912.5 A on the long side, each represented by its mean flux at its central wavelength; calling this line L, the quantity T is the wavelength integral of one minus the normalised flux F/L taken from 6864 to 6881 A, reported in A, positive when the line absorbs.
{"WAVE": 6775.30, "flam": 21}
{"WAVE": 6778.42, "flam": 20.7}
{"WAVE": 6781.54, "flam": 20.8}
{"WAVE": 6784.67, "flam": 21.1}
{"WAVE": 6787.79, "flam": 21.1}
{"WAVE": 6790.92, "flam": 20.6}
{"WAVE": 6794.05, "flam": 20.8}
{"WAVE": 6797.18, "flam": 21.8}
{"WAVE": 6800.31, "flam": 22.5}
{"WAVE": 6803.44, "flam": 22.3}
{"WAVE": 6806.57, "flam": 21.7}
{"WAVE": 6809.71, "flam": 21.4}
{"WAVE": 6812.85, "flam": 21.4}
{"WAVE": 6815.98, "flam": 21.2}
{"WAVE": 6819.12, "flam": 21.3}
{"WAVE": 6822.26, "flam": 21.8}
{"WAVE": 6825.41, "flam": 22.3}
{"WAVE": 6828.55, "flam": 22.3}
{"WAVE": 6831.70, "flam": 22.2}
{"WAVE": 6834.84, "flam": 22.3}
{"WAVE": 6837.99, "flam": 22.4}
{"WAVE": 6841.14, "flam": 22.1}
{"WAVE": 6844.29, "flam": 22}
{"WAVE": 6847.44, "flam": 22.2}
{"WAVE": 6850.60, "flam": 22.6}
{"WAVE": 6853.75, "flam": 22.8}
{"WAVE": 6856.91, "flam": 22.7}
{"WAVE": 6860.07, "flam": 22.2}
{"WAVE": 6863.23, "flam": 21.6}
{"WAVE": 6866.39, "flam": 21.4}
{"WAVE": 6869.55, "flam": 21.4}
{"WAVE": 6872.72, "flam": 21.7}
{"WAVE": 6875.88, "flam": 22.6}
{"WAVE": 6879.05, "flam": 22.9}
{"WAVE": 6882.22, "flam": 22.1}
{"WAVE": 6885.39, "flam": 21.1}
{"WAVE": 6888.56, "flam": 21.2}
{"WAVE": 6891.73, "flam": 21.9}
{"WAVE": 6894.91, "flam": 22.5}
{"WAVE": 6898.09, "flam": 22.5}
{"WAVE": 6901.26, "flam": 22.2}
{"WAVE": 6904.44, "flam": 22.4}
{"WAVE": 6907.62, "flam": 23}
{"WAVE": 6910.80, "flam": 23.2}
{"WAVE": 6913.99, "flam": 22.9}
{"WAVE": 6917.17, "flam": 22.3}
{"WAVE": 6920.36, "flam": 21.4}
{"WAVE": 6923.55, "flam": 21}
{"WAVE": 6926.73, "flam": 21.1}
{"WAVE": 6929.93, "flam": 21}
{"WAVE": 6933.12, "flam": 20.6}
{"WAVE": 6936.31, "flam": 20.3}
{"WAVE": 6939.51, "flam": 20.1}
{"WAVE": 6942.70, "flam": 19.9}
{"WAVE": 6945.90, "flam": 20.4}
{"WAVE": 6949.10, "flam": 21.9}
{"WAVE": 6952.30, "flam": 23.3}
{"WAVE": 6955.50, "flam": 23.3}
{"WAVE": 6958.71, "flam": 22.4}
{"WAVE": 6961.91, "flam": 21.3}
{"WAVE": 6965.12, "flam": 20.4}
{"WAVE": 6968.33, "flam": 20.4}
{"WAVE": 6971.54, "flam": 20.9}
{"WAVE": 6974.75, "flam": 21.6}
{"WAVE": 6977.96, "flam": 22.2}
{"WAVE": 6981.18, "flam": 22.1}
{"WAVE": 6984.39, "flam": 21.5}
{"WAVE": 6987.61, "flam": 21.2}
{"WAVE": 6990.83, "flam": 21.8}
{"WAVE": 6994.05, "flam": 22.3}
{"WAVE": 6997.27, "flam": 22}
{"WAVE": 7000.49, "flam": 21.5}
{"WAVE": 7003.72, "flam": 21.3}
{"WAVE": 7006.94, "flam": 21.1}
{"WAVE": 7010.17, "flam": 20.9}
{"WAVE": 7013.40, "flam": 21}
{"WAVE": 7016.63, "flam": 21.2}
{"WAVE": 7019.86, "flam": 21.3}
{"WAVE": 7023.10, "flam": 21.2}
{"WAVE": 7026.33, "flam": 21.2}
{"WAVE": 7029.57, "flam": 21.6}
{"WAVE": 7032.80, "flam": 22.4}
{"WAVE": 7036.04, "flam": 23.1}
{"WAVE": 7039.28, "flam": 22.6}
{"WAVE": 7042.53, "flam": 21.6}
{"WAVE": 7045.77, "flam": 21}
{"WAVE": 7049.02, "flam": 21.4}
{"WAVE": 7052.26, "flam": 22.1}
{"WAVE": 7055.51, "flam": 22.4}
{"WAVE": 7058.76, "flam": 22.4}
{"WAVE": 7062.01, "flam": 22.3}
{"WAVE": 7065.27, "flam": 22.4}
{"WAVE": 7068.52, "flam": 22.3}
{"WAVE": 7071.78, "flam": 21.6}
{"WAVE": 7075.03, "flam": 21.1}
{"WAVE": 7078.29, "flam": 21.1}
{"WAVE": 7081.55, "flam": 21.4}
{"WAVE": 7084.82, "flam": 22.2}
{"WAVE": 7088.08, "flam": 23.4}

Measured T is 0.2 A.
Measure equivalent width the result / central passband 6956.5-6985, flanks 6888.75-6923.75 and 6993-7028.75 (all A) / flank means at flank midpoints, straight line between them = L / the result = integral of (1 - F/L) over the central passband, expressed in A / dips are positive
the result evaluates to 0.3 A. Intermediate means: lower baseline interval 22.3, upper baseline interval 21.4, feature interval 21.5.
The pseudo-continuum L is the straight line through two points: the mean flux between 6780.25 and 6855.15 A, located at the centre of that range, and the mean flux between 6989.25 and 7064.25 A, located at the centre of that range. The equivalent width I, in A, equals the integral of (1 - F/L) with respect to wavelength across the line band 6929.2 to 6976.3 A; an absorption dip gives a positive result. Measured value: 1.2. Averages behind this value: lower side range 21.8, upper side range 21.7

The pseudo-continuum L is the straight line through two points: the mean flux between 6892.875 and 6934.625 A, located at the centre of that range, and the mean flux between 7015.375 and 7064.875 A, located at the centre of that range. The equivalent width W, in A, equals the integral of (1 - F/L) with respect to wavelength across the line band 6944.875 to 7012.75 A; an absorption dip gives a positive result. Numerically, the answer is 1.0 A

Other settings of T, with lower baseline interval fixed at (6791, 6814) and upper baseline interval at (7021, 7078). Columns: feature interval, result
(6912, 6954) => 0.97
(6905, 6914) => -0.51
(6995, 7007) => 0.15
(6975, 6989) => 0.05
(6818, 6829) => -0.13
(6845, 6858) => -0.51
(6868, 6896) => -0.27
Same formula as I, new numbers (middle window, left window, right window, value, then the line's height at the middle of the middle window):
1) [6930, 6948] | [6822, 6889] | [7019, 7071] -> 1.37 A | 22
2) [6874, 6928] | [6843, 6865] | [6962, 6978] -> -0.90 A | 21.8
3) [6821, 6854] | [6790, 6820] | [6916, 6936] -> -1.28 A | 21.4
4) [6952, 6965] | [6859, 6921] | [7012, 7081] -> -0.16 A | 22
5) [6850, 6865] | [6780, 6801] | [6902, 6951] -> -0.73 A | 21.3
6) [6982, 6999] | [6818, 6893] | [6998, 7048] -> -0.11 A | 21.6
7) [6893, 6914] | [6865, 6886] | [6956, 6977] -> -0.88 A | 21.7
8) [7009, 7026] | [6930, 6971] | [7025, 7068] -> 0.51 A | 21.8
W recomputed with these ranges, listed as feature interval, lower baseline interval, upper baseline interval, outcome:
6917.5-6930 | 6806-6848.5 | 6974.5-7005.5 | 0.32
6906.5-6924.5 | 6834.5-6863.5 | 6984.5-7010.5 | -0.29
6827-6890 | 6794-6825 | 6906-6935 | -1.01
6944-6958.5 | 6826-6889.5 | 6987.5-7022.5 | -0.35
